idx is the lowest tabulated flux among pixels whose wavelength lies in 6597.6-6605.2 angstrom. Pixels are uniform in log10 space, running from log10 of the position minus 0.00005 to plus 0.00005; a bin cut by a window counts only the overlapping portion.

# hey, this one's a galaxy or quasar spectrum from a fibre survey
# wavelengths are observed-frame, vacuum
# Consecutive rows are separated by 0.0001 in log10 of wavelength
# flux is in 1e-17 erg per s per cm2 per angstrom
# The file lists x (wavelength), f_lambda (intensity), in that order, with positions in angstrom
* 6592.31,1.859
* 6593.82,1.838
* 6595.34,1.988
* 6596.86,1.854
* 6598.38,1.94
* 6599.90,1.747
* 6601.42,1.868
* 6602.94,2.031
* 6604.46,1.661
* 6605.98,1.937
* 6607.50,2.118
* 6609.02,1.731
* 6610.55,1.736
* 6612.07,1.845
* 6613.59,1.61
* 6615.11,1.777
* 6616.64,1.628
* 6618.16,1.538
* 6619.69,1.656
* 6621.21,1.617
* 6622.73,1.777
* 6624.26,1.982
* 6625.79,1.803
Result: 1.661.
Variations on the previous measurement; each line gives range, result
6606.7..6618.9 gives 1.538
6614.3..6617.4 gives 1.628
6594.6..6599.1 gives 1.854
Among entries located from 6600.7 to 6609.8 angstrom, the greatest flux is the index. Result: 2.118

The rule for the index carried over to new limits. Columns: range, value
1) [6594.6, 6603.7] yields 2.031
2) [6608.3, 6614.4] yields 1.845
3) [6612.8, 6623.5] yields 1.777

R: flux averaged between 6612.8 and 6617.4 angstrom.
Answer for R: 1.67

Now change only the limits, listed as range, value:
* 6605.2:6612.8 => 1.87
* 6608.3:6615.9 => 1.74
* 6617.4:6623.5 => 1.65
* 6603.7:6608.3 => 1.91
